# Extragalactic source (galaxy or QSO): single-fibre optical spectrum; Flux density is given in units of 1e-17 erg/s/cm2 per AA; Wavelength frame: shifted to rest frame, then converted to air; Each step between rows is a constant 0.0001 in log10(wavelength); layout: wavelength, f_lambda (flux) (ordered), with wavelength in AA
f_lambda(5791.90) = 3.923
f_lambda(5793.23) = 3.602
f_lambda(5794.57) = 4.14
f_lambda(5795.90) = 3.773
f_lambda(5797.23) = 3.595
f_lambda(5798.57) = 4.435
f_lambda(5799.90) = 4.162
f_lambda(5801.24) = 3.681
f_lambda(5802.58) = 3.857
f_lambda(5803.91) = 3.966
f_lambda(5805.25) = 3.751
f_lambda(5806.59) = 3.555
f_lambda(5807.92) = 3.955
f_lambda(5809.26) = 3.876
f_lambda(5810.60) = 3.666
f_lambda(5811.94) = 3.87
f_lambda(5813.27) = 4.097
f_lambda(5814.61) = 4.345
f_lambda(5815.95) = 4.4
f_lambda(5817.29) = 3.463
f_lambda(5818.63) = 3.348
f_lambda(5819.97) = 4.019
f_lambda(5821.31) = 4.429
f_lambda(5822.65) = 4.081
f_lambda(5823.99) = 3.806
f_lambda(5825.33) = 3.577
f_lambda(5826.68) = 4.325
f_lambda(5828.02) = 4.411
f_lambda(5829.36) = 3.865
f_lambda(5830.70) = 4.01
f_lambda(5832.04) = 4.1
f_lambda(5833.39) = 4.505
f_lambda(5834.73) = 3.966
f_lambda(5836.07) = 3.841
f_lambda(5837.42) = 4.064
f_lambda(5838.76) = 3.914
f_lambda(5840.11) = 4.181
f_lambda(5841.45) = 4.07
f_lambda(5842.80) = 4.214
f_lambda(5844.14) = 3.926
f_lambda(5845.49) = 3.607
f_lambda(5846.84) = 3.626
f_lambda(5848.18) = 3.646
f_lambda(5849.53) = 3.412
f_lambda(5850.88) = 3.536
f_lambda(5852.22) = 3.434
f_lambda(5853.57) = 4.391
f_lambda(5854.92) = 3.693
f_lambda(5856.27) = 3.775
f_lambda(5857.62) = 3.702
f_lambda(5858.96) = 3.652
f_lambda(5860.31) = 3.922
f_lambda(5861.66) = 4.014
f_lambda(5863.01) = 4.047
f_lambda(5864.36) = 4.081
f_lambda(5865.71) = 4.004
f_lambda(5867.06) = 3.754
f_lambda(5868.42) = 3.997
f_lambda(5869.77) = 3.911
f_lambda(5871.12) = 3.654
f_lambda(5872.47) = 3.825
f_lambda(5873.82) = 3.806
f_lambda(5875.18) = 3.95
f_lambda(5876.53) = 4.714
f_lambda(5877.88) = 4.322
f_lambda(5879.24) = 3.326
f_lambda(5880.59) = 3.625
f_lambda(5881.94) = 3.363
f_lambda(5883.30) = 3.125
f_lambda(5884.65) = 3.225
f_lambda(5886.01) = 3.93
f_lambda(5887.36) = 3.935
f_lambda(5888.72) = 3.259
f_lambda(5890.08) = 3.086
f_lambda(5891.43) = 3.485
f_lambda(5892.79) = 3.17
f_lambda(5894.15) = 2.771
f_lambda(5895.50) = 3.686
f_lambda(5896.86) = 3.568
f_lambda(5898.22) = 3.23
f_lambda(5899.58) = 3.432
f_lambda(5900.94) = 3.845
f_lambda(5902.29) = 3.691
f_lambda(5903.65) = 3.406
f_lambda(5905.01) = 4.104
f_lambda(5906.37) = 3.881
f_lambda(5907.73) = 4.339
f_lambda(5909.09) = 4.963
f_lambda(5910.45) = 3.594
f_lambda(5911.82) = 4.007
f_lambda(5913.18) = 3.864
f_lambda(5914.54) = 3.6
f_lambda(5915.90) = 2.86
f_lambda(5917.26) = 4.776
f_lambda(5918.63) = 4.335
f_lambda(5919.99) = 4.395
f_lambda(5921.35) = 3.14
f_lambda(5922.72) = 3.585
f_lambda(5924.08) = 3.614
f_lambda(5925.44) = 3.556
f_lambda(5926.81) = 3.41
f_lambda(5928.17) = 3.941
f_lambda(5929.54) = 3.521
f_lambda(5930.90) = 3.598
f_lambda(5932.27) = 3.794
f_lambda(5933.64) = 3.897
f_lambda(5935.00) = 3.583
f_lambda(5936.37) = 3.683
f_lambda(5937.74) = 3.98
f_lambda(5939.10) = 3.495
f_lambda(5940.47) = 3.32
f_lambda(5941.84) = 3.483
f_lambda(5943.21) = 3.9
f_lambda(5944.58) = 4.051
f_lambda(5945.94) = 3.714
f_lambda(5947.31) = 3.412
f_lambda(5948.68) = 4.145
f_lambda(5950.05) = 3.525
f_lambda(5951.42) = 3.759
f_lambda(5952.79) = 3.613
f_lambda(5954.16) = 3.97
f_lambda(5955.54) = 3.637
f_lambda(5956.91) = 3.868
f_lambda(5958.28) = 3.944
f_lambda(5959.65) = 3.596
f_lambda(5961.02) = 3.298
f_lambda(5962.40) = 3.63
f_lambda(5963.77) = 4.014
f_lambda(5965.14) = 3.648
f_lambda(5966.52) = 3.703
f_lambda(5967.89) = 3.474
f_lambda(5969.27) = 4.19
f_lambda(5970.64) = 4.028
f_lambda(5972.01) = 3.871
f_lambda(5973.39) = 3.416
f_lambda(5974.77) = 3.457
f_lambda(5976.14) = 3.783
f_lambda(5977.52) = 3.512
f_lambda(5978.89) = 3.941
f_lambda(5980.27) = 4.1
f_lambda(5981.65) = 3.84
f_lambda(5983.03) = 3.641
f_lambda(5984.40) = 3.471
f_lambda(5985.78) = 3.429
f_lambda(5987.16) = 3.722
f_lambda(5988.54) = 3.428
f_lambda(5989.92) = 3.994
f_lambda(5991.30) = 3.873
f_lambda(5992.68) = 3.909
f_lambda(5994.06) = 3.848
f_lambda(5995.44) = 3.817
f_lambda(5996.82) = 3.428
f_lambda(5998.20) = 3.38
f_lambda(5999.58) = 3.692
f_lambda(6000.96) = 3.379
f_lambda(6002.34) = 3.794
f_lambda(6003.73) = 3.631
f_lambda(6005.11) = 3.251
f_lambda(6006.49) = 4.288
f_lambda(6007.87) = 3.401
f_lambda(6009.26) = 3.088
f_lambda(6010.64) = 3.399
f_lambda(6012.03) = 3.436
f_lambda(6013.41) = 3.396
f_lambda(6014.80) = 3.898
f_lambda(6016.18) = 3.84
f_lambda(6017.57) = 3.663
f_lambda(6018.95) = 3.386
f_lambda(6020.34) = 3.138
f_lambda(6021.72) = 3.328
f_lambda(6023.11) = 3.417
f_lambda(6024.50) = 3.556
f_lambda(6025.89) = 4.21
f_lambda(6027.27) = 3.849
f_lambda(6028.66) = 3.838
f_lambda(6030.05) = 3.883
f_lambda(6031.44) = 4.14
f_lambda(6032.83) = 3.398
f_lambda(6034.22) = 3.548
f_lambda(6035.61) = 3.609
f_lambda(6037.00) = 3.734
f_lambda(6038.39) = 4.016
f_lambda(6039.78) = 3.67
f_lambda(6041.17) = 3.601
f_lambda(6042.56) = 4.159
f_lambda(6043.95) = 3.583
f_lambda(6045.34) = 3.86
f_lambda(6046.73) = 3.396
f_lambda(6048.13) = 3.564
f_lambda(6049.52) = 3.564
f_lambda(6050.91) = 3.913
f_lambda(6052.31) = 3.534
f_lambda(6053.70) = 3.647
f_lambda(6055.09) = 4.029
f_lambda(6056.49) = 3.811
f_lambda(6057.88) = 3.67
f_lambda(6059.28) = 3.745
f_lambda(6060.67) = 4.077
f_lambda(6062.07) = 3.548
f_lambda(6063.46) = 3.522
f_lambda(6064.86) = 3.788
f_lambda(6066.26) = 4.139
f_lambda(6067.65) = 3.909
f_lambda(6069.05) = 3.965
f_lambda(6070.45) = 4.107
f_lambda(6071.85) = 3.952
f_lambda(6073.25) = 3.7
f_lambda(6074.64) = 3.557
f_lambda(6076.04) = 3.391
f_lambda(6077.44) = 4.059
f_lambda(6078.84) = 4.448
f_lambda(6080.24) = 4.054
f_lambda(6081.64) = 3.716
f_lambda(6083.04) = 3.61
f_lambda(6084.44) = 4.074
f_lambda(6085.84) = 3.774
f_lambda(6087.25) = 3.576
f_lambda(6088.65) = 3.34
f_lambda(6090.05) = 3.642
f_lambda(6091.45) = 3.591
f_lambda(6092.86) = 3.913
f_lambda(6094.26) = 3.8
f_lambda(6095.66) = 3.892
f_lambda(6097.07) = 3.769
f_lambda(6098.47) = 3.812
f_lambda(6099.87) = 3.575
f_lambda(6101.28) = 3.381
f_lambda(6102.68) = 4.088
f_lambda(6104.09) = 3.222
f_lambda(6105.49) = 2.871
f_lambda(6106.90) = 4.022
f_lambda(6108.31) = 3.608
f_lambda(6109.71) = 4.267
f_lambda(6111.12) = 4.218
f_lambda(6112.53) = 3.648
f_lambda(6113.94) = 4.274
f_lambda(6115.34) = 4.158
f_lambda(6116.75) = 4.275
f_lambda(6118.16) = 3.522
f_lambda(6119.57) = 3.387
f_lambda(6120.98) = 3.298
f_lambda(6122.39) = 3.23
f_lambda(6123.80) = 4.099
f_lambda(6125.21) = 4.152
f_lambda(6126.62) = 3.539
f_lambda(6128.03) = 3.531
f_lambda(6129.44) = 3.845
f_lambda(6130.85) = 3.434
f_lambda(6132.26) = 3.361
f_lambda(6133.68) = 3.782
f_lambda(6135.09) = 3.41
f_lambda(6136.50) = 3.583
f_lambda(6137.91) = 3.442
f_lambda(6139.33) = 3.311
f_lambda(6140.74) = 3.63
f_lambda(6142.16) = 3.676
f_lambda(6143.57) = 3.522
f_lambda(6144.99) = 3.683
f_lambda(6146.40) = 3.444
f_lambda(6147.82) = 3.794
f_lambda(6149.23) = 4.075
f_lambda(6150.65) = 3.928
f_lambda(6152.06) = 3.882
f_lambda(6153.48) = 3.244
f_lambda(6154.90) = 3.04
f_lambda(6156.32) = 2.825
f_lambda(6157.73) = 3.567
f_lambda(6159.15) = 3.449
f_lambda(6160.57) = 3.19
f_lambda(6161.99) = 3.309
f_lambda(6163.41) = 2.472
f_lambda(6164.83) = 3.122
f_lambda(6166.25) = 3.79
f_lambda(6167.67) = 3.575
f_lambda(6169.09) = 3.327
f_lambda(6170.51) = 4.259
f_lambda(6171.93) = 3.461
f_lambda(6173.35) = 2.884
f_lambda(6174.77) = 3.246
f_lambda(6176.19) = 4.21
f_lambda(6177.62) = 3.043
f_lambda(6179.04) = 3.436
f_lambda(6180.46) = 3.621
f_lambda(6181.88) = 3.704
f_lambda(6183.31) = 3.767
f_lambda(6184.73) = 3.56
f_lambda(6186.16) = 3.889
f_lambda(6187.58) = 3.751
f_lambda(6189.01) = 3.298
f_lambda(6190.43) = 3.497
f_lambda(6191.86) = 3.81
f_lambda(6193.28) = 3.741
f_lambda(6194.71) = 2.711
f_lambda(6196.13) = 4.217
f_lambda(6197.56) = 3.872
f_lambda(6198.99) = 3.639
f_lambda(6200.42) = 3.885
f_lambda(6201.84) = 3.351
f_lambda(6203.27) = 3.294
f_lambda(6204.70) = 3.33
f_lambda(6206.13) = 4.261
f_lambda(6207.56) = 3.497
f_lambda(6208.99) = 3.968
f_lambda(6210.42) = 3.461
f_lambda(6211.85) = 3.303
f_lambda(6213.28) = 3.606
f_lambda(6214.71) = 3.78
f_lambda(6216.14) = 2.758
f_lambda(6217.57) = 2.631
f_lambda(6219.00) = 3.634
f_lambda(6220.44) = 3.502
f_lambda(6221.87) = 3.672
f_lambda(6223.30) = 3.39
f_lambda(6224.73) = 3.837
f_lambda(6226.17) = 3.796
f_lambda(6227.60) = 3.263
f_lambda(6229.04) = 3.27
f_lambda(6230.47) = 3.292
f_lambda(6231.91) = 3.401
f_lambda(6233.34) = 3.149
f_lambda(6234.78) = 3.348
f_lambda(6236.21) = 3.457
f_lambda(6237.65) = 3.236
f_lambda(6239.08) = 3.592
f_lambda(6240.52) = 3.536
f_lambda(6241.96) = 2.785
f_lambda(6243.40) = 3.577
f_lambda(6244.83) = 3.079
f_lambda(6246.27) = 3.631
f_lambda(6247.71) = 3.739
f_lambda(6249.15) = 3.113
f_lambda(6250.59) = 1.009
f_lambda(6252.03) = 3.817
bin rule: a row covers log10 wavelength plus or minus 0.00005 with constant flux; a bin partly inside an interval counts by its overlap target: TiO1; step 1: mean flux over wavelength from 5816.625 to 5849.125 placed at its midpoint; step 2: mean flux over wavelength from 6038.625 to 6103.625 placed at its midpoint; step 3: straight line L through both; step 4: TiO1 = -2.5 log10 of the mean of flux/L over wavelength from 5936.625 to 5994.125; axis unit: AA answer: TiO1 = 0.04 mag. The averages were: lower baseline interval 3.95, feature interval 3.73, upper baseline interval 3.77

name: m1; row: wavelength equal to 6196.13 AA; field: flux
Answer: 4.217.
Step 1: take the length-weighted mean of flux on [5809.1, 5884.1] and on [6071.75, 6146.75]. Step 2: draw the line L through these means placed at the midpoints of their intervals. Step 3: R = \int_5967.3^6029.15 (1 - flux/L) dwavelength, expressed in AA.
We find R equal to 2.2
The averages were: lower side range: 3.9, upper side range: 3.71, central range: 3.65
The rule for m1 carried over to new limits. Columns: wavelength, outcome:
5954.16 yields 3.97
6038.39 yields 4.016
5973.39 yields 3.416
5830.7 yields 4.01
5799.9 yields 4.162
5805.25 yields 3.751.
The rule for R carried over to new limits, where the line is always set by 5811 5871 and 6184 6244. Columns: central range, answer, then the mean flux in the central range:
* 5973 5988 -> 0.40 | 3.67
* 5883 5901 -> 2.18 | 3.4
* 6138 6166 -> 1.04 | 3.43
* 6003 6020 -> 0.83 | 3.55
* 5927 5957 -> 0.76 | 3.71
